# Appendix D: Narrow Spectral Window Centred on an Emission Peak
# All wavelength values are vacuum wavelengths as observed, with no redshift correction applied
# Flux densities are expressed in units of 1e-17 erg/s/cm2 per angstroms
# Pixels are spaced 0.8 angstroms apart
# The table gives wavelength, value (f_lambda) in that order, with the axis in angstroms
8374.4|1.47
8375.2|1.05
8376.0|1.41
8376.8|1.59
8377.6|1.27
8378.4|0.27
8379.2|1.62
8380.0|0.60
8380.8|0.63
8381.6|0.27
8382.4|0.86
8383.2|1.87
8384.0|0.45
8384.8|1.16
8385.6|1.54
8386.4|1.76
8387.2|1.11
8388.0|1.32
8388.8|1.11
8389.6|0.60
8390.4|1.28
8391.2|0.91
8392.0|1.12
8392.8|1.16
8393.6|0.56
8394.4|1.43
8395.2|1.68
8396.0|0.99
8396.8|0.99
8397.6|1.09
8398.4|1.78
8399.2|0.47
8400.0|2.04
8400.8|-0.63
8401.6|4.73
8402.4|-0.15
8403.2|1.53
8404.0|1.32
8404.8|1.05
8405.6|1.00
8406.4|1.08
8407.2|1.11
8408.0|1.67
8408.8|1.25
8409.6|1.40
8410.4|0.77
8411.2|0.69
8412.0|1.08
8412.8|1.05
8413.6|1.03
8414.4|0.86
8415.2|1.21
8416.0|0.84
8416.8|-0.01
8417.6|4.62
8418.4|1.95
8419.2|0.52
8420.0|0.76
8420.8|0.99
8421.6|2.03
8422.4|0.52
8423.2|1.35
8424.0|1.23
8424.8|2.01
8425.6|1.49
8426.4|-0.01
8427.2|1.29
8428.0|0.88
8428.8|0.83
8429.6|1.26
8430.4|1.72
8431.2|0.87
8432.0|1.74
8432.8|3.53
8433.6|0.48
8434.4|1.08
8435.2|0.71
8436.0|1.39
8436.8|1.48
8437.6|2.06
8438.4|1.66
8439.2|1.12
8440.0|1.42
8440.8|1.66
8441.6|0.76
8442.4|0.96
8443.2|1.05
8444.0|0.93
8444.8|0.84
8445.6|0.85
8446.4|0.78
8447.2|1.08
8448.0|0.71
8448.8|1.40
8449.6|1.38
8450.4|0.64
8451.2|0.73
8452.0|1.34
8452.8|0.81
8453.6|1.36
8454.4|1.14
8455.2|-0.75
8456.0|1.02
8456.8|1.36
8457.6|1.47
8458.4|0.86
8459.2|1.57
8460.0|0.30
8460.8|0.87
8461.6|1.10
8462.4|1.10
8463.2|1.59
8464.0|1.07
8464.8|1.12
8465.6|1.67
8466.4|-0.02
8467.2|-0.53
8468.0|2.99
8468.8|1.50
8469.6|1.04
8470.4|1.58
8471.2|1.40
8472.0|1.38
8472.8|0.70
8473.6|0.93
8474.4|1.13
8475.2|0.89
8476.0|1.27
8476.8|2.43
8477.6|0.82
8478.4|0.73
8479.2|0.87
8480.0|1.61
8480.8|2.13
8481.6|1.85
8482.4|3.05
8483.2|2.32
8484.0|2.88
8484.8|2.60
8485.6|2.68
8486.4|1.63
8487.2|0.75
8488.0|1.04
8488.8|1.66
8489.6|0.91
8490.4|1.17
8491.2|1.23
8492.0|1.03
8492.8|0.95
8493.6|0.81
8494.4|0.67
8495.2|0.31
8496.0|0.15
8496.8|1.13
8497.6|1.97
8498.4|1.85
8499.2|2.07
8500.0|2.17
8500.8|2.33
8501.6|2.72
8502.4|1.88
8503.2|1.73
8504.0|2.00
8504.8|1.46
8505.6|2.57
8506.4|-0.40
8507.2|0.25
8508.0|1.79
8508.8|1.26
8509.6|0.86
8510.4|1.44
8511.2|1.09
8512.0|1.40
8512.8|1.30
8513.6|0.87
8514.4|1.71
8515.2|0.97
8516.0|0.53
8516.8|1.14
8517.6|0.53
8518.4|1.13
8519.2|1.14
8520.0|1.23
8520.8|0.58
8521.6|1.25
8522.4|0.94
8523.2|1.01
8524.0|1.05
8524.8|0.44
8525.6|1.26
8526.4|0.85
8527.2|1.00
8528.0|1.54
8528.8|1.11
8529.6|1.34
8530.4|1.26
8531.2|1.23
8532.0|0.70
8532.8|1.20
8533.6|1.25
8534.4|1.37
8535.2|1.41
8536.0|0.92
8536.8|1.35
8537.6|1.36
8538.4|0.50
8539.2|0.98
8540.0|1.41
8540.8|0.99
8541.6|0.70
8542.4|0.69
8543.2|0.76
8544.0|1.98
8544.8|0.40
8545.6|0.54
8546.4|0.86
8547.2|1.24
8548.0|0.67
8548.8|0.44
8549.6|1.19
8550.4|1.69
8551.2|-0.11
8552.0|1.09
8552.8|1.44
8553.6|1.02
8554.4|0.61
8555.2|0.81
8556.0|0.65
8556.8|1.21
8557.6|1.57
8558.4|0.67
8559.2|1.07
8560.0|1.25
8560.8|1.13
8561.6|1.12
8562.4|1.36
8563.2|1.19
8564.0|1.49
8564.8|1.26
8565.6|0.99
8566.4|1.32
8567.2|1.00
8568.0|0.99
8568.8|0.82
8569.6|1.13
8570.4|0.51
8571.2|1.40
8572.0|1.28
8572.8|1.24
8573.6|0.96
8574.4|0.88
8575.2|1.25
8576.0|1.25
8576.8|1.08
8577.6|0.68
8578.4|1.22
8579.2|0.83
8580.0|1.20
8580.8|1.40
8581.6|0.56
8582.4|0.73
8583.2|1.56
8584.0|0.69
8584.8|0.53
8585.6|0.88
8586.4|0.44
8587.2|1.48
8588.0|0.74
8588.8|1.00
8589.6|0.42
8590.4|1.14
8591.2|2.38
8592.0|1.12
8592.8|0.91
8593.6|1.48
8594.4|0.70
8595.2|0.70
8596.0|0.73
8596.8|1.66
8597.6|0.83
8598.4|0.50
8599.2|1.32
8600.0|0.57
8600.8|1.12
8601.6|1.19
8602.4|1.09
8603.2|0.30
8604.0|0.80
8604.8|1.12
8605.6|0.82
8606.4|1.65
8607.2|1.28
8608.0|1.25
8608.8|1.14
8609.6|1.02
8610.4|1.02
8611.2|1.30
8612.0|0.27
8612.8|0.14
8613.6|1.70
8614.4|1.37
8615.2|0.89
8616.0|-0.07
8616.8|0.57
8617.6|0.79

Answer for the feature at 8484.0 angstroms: [S II] 6716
